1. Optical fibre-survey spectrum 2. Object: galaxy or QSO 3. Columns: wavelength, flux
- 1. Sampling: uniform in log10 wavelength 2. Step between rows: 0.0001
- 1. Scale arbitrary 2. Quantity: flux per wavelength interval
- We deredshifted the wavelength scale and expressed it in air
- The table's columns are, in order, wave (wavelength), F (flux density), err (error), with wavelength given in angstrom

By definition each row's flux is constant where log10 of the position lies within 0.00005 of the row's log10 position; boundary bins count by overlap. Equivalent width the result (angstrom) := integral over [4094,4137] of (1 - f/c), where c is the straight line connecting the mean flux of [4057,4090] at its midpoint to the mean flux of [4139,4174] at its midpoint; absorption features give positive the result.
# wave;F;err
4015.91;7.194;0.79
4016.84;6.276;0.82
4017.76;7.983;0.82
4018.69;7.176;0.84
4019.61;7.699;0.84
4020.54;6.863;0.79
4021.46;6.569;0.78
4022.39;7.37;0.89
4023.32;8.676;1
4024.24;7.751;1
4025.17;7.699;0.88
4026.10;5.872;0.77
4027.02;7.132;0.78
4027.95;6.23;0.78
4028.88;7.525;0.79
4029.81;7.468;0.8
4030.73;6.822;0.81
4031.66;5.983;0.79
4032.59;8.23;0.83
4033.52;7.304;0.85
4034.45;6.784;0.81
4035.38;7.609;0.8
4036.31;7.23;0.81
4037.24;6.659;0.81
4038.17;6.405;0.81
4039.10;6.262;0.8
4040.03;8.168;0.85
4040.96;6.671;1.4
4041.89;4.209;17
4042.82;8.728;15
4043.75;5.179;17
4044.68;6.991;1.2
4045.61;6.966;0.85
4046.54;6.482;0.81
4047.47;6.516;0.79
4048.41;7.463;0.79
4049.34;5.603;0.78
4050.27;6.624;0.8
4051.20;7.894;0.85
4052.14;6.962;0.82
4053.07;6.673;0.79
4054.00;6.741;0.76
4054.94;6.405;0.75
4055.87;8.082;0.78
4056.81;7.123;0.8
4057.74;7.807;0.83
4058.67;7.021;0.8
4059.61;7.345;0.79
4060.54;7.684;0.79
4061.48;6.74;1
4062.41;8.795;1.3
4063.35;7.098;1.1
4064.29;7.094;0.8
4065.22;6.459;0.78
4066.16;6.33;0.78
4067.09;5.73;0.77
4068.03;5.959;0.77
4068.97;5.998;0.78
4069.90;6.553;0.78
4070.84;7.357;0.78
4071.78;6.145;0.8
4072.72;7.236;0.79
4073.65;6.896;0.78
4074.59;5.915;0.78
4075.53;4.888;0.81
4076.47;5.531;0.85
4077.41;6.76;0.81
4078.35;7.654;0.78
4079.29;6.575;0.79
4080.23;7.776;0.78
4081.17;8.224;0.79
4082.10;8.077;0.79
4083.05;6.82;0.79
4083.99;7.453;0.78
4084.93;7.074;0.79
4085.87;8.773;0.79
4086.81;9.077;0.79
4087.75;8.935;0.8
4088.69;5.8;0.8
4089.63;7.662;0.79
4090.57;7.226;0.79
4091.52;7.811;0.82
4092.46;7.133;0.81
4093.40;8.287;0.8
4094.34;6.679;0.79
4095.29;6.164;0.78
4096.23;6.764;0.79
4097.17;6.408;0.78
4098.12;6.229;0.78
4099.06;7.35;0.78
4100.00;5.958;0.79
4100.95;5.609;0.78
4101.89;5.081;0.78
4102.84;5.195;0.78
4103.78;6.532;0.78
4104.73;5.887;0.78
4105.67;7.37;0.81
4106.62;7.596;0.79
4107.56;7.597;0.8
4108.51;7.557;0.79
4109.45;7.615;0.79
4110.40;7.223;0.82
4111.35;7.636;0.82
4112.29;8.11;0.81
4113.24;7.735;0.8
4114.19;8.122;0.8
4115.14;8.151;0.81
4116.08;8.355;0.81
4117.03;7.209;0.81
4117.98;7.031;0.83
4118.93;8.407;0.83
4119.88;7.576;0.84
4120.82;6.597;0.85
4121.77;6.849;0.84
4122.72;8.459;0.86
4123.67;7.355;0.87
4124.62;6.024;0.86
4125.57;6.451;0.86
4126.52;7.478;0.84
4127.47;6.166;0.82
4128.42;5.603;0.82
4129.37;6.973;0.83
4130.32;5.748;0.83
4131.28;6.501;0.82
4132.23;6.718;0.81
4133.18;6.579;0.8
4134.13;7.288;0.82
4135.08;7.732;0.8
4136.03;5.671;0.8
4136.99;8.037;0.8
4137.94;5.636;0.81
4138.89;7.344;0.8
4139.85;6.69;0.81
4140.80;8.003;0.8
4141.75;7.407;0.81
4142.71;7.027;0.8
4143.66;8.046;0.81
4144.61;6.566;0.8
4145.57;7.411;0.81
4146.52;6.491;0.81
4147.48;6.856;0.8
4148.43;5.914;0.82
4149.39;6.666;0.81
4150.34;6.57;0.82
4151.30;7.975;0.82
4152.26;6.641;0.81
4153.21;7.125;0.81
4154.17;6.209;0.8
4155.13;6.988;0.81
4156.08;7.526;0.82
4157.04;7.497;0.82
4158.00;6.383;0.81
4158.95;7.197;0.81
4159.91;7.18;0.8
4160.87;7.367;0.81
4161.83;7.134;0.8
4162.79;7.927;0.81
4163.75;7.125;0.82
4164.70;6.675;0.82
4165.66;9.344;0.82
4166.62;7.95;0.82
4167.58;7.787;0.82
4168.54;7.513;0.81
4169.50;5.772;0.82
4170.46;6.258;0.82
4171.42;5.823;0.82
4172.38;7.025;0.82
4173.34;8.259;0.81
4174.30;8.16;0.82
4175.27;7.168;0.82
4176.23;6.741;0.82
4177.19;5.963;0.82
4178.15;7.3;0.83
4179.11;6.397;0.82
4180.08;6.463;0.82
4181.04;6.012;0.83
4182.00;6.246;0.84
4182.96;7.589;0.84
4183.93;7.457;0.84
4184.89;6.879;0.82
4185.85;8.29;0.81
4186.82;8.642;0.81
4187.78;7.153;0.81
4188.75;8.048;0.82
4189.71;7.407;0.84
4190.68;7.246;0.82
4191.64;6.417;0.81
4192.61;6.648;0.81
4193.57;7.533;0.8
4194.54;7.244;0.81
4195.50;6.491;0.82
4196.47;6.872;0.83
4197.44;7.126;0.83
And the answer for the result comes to 1.0 angstrom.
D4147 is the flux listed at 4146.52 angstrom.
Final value 6.491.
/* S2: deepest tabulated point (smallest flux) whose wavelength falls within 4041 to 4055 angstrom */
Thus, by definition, 4.209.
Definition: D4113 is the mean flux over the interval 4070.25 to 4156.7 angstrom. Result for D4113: 7.03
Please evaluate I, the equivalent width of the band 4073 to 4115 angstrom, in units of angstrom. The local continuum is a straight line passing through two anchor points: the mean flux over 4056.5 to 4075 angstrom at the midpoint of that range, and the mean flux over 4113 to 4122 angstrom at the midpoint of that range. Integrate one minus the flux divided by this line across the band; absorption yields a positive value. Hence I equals 1.2 angstrom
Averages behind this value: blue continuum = 6.87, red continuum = 7.62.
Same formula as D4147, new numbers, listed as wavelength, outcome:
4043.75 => 5.179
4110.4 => 7.223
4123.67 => 7.355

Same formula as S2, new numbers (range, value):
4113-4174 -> 5.603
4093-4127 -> 5.081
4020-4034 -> 5.872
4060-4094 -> 4.888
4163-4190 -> 5.772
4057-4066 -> 6.459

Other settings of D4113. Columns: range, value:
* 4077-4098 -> 7.4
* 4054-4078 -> 6.76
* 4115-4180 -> 7.05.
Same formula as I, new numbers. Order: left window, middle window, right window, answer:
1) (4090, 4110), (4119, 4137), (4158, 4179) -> 0.3 angstrom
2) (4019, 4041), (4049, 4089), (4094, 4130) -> 0.2 angstrom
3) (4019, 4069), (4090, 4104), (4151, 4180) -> 0.9 angstrom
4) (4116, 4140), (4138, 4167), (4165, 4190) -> -0.4 angstrom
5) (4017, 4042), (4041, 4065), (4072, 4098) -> 0.5 angstrom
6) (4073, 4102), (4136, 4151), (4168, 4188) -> 0.1 angstrom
